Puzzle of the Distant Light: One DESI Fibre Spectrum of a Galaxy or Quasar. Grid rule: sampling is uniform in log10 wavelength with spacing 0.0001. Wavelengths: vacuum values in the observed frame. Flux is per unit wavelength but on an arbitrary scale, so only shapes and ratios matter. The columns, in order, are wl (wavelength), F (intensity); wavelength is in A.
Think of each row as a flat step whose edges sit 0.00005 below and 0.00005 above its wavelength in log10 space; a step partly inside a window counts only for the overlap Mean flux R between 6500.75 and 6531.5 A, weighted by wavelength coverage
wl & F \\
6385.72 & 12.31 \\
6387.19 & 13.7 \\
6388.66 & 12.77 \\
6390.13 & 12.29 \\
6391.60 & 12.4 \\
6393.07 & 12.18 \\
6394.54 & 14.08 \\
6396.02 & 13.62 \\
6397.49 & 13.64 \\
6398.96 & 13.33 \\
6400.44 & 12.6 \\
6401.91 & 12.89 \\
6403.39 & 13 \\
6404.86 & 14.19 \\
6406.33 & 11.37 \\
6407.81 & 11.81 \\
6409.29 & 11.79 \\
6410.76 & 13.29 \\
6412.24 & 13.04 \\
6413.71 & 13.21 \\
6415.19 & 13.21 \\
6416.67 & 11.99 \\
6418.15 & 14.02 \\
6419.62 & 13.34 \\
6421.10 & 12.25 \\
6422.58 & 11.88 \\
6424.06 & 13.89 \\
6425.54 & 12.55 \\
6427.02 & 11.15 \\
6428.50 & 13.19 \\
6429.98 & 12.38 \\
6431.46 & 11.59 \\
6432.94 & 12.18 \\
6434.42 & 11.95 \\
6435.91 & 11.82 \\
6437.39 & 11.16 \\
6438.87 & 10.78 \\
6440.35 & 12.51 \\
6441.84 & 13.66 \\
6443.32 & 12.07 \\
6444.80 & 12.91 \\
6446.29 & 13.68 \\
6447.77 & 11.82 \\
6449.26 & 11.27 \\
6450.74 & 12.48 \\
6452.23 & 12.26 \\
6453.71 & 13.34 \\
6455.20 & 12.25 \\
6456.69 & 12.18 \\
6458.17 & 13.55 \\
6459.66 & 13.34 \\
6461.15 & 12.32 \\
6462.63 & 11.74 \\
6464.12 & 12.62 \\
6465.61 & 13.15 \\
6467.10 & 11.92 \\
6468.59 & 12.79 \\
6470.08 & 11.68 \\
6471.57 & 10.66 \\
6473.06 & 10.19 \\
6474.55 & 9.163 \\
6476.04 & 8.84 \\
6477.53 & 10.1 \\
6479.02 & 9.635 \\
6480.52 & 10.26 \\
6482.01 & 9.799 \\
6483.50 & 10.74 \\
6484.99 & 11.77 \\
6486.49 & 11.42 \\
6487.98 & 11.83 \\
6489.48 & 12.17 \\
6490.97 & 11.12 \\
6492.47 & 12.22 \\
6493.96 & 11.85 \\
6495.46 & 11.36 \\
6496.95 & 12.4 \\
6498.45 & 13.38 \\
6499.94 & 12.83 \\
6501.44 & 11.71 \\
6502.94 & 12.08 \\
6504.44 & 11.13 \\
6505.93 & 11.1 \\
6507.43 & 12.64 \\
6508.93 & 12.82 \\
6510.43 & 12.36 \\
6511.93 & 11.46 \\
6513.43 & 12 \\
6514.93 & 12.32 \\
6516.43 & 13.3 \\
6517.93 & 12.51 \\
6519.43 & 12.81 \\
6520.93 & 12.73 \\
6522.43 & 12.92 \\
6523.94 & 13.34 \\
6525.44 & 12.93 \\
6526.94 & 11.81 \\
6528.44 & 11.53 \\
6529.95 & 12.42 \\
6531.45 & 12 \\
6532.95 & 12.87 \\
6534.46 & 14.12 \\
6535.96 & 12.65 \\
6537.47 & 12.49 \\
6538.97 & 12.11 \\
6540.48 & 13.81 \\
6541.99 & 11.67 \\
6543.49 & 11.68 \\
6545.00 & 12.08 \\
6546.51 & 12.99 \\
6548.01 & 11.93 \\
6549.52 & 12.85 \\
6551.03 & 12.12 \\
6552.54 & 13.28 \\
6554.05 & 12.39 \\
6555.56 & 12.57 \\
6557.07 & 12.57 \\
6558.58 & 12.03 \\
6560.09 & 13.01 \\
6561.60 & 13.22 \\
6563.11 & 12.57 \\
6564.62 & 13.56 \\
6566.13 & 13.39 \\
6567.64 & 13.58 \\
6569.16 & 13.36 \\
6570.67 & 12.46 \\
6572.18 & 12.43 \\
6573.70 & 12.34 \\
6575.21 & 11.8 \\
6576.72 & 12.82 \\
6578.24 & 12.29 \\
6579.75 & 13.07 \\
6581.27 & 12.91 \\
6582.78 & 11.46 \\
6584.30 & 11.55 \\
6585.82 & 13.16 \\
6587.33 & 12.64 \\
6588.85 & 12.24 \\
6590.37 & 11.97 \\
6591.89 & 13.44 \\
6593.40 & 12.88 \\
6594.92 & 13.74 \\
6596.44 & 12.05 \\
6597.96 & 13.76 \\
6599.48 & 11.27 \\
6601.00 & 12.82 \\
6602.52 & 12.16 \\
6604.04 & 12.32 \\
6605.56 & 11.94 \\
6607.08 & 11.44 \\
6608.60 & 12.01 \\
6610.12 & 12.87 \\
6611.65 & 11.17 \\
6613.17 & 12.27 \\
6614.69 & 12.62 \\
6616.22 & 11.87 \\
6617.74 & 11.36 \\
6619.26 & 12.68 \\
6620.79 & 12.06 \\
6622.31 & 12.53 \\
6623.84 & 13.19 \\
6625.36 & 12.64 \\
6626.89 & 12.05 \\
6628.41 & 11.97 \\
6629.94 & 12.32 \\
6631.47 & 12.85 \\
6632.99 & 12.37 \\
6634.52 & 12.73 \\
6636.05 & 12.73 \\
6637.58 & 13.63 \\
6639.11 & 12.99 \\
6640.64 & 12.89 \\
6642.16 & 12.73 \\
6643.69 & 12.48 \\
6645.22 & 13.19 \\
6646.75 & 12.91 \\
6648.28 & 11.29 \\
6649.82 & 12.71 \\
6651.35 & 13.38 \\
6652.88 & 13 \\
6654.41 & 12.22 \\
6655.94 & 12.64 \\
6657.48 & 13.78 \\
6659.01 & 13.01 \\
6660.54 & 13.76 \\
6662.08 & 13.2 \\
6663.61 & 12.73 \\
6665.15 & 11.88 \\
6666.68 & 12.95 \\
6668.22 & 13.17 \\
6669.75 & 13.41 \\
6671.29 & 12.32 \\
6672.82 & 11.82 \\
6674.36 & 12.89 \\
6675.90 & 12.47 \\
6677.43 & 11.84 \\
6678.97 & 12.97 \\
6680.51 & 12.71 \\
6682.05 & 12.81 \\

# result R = 12.3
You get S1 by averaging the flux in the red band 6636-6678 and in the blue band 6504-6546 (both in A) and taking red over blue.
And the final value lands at 1.0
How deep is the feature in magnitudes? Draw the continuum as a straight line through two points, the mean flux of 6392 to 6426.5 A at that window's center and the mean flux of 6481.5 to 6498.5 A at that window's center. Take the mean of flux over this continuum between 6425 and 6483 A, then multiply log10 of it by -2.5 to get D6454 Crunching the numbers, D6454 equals 0.04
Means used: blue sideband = 12.9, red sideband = 11.6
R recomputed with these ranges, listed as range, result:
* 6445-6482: 11.7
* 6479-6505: 11.6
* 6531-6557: 12.6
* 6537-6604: 12.6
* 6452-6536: 12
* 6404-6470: 12.5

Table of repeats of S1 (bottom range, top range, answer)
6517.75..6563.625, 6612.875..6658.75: 1.00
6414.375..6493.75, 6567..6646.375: 1.05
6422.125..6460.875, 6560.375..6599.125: 1.03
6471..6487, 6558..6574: 1.27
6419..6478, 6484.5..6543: 1.02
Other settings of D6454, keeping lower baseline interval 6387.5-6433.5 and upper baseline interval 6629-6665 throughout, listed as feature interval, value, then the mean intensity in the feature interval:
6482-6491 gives 0.12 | 11.4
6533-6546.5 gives 0.02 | 12.6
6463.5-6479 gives 0.16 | 11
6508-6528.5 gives 0.02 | 12.5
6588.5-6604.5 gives 0.02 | 12.6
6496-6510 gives 0.05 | 12.2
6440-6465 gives 0.02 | 12.6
